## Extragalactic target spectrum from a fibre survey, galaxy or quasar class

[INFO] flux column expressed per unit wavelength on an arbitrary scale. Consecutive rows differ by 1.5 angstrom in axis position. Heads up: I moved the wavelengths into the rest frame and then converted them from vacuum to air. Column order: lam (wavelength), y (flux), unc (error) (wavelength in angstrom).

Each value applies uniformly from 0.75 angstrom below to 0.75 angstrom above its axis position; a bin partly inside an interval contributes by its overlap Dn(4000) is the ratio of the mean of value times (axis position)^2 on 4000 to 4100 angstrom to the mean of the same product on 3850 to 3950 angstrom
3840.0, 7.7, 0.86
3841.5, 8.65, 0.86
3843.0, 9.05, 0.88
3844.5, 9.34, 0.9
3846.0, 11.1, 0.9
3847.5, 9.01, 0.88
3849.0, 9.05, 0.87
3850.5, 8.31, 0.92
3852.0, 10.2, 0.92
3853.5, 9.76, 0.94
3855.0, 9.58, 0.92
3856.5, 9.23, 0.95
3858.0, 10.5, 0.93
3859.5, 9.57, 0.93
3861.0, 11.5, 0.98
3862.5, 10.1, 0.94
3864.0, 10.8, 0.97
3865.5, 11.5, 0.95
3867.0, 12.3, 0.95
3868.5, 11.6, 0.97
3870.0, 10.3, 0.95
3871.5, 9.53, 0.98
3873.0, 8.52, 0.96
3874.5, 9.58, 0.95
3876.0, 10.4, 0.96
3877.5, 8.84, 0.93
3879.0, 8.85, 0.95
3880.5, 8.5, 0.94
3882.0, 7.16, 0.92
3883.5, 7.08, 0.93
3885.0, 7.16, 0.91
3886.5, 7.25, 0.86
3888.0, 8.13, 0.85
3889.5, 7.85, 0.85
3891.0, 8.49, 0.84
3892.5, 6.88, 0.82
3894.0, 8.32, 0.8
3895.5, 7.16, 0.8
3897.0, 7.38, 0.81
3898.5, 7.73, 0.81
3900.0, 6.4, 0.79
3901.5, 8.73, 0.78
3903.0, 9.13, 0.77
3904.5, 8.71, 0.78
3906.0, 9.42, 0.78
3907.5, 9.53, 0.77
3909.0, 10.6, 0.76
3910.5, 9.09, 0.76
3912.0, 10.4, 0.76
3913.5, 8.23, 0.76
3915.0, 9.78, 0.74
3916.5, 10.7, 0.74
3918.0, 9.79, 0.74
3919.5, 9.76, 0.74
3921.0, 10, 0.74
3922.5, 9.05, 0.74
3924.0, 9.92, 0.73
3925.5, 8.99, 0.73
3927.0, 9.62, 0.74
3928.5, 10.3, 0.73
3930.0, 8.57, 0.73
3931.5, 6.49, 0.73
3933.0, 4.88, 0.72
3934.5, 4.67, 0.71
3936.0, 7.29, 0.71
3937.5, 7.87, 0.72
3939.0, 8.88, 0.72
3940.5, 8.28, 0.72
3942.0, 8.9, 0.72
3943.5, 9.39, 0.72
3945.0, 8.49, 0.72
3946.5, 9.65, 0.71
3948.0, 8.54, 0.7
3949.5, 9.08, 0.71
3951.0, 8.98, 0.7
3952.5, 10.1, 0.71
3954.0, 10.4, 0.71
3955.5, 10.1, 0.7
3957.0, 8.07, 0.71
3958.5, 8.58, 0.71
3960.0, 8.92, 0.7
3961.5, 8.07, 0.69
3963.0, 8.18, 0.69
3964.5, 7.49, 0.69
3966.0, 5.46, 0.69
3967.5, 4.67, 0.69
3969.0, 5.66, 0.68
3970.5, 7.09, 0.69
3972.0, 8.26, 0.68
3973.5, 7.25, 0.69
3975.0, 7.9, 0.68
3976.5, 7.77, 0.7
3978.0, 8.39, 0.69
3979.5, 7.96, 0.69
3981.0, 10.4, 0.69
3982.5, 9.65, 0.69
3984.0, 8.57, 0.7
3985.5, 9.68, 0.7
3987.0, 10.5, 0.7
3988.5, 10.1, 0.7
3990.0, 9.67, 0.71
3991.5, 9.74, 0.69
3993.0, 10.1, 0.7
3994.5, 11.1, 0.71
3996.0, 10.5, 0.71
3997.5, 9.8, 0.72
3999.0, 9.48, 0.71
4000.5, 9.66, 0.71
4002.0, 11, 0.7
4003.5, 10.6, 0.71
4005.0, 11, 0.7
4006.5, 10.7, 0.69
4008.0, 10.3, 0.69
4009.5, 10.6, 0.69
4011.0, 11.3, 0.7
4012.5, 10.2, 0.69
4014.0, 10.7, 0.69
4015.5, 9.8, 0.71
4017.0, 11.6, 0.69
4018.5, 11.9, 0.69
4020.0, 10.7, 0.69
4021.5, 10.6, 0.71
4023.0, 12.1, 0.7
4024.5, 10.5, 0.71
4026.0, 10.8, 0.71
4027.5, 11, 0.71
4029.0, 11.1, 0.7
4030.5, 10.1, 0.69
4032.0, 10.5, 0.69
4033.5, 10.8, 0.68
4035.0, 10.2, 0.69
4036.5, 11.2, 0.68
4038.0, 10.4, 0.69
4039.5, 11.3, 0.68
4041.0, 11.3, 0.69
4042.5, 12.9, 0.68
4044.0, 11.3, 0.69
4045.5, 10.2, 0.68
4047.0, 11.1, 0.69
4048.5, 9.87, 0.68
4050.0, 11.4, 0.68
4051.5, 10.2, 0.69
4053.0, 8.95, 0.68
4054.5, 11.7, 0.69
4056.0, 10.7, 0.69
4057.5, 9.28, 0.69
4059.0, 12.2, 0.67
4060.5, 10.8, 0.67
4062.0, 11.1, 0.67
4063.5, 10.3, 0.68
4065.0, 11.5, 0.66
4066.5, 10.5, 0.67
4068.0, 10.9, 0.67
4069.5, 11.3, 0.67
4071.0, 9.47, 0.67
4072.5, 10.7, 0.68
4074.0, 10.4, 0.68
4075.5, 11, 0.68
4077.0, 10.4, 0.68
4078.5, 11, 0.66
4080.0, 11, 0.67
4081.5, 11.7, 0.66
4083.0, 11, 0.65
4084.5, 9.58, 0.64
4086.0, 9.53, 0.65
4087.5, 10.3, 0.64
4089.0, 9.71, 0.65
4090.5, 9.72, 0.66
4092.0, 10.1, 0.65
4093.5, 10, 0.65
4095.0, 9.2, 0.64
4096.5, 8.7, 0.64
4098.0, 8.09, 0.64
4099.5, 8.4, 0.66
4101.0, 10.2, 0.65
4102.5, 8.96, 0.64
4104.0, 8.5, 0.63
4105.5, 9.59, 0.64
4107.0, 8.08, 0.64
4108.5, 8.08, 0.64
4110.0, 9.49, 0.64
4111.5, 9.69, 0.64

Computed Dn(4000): 1.3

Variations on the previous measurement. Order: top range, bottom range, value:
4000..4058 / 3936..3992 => 1.30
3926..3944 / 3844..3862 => 0.85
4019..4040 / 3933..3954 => 1.34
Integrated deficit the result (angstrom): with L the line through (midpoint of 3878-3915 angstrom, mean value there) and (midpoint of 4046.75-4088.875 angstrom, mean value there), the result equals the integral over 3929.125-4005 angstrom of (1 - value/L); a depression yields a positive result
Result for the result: 5.1 angstrom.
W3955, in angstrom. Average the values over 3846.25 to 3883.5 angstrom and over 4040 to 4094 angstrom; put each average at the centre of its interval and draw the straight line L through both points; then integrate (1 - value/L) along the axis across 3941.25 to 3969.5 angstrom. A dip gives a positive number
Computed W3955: 4.92 angstrom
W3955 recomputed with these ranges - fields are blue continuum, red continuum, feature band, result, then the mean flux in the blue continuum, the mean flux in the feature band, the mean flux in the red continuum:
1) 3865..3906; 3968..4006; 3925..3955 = 1.7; 8.64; 8.48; 9.25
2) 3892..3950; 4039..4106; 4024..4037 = -1.1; 8.64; 10.7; 10.4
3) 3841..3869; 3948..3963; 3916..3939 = 2.1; 10.1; 8.51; 9.07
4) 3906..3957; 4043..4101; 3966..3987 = 3.3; 8.97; 7.95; 10.4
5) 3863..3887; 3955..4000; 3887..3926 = 1.2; 9.37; 8.84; 8.63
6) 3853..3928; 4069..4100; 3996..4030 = -3.3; 9.19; 10.7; 10.1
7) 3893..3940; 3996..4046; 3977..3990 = 0.8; 8.61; 9.39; 10.8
